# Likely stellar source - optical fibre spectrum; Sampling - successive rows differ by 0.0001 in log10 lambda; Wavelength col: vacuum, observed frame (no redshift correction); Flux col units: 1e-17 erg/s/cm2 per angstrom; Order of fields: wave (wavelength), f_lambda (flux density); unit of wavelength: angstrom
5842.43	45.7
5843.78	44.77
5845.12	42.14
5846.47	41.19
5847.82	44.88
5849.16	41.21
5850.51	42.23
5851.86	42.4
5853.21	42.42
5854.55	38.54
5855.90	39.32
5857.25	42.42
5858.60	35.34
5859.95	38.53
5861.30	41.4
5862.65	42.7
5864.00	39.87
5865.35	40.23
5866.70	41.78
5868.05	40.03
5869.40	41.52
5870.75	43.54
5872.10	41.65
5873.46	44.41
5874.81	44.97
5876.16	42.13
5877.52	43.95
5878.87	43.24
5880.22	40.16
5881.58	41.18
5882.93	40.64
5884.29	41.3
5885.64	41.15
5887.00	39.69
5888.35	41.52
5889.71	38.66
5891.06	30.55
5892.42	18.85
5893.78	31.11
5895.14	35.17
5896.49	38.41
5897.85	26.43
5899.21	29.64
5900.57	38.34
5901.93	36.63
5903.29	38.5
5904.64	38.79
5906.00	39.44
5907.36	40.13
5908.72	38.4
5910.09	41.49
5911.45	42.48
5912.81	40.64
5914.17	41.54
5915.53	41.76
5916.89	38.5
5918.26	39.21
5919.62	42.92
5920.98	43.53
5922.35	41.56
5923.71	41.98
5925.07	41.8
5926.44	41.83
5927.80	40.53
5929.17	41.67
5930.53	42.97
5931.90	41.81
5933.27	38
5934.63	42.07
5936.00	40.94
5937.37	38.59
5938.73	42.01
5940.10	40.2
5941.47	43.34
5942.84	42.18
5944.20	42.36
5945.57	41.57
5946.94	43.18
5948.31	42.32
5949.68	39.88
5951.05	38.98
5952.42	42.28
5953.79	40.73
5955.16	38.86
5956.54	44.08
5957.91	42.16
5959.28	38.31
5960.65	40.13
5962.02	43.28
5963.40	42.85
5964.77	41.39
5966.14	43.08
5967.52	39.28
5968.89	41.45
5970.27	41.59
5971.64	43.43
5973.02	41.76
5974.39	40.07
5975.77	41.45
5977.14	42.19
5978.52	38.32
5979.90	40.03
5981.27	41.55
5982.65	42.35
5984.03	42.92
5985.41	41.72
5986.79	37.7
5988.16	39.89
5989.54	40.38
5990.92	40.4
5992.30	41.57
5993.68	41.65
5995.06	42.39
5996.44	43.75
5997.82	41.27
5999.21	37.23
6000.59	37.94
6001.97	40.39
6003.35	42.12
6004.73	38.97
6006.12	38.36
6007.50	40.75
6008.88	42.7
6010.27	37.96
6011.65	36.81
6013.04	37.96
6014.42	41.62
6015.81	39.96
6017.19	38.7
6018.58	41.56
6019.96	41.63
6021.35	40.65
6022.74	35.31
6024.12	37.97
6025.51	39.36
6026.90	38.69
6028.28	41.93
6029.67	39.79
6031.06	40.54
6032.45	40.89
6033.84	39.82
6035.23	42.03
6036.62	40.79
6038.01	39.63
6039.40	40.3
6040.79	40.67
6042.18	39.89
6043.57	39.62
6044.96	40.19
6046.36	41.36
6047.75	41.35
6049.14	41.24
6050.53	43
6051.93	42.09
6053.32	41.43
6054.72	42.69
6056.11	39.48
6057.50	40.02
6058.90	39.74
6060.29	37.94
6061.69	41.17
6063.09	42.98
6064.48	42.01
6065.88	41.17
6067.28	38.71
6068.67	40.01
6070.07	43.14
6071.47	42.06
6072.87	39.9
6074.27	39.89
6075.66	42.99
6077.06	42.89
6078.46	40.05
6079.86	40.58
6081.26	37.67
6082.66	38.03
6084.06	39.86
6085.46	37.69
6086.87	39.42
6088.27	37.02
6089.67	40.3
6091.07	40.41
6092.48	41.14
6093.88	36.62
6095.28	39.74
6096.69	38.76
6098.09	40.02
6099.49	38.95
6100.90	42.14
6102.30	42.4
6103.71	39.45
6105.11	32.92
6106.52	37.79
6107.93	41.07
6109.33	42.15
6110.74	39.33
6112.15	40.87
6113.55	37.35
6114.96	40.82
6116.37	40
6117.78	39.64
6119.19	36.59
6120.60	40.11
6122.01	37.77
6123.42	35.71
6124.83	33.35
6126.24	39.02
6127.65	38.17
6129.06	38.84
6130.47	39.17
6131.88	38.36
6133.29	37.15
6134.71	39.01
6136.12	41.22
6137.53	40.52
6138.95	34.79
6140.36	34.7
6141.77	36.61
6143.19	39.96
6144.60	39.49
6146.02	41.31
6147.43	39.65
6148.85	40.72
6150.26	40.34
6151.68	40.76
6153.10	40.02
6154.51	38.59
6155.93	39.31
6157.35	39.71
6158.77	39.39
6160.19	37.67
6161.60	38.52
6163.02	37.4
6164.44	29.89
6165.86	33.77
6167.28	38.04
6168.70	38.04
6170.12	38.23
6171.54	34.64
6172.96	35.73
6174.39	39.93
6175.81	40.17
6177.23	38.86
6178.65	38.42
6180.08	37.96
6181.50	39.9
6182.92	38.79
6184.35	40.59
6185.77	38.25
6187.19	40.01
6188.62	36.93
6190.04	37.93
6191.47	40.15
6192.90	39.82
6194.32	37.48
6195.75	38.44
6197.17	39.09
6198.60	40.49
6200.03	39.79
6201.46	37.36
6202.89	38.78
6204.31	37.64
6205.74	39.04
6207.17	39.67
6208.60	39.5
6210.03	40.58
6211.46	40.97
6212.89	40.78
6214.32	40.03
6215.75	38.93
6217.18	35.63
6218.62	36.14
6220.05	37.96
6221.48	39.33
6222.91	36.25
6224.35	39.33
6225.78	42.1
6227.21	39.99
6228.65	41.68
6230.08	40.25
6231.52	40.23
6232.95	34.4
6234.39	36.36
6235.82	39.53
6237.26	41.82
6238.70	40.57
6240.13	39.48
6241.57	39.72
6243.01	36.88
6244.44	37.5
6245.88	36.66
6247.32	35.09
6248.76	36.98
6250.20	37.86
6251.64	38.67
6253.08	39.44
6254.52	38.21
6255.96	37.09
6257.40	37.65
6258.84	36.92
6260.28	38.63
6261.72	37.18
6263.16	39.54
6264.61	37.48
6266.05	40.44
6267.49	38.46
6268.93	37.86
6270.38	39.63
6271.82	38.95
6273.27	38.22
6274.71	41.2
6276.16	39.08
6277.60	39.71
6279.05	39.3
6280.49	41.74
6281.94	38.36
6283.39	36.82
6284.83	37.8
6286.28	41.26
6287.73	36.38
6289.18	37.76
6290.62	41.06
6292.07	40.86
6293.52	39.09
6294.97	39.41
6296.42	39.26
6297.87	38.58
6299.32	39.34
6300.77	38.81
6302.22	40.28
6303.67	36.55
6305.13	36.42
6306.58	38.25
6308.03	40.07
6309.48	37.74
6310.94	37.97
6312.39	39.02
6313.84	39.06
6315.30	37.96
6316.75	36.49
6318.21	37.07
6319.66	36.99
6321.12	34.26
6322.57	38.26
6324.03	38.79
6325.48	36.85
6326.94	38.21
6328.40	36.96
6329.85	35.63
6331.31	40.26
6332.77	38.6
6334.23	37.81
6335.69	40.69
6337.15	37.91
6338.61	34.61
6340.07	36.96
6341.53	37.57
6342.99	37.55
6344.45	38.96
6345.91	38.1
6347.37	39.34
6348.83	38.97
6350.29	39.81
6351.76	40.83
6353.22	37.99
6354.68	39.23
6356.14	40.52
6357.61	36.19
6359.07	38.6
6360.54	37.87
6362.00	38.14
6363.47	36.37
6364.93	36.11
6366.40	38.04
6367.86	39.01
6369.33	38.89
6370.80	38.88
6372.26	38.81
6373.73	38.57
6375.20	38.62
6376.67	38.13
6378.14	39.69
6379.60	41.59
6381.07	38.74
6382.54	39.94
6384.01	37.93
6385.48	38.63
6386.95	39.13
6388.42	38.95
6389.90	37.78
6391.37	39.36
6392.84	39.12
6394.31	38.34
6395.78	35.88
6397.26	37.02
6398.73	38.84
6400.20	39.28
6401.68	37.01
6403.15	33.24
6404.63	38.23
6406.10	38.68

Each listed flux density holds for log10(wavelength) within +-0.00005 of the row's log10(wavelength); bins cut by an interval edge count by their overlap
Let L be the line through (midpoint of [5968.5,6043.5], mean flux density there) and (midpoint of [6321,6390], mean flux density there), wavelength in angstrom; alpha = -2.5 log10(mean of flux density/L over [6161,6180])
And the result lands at 0.07 mag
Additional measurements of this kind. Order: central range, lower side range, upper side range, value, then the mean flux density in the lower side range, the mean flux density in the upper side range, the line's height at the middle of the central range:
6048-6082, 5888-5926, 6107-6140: -0.07 mag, 37.8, 38.7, 38.4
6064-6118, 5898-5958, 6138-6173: -0.03 mag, 40.5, 38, 38.7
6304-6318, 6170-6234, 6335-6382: 0.02 mag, 38.8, 38.5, 38.6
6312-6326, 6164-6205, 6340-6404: 0.02 mag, 38.2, 38.4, 38.3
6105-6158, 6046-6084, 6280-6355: 0.04 mag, 40.9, 38.3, 40.2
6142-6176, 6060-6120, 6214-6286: 0.03 mag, 39.9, 38.6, 39.3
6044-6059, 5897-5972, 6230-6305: -0.03 mag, 40.6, 38.6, 39.9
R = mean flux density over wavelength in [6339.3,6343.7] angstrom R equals 37.3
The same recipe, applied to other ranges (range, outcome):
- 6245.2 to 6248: 35.9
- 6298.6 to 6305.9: 38.3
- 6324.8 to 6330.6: 36.9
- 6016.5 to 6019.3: 40.2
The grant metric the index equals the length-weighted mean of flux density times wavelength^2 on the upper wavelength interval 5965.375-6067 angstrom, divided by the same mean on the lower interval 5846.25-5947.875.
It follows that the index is 1.1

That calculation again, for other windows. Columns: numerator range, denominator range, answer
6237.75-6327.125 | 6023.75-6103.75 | 1.02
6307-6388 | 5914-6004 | 1.05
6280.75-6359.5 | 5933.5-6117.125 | 1.04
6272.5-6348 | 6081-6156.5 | 1.05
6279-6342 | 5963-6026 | 1.05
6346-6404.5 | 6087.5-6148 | 1.07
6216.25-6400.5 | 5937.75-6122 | 1.04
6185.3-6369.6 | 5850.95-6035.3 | 1.07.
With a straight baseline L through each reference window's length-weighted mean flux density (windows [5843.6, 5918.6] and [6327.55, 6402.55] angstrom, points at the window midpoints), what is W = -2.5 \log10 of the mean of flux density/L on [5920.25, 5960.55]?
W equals -0.05 mag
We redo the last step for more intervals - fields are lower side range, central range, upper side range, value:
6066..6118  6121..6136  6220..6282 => 0.05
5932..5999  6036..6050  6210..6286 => 0.00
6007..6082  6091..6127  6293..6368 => 0.03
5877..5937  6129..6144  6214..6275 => 0.01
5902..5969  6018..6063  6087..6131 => -0.02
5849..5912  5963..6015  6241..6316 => -0.05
